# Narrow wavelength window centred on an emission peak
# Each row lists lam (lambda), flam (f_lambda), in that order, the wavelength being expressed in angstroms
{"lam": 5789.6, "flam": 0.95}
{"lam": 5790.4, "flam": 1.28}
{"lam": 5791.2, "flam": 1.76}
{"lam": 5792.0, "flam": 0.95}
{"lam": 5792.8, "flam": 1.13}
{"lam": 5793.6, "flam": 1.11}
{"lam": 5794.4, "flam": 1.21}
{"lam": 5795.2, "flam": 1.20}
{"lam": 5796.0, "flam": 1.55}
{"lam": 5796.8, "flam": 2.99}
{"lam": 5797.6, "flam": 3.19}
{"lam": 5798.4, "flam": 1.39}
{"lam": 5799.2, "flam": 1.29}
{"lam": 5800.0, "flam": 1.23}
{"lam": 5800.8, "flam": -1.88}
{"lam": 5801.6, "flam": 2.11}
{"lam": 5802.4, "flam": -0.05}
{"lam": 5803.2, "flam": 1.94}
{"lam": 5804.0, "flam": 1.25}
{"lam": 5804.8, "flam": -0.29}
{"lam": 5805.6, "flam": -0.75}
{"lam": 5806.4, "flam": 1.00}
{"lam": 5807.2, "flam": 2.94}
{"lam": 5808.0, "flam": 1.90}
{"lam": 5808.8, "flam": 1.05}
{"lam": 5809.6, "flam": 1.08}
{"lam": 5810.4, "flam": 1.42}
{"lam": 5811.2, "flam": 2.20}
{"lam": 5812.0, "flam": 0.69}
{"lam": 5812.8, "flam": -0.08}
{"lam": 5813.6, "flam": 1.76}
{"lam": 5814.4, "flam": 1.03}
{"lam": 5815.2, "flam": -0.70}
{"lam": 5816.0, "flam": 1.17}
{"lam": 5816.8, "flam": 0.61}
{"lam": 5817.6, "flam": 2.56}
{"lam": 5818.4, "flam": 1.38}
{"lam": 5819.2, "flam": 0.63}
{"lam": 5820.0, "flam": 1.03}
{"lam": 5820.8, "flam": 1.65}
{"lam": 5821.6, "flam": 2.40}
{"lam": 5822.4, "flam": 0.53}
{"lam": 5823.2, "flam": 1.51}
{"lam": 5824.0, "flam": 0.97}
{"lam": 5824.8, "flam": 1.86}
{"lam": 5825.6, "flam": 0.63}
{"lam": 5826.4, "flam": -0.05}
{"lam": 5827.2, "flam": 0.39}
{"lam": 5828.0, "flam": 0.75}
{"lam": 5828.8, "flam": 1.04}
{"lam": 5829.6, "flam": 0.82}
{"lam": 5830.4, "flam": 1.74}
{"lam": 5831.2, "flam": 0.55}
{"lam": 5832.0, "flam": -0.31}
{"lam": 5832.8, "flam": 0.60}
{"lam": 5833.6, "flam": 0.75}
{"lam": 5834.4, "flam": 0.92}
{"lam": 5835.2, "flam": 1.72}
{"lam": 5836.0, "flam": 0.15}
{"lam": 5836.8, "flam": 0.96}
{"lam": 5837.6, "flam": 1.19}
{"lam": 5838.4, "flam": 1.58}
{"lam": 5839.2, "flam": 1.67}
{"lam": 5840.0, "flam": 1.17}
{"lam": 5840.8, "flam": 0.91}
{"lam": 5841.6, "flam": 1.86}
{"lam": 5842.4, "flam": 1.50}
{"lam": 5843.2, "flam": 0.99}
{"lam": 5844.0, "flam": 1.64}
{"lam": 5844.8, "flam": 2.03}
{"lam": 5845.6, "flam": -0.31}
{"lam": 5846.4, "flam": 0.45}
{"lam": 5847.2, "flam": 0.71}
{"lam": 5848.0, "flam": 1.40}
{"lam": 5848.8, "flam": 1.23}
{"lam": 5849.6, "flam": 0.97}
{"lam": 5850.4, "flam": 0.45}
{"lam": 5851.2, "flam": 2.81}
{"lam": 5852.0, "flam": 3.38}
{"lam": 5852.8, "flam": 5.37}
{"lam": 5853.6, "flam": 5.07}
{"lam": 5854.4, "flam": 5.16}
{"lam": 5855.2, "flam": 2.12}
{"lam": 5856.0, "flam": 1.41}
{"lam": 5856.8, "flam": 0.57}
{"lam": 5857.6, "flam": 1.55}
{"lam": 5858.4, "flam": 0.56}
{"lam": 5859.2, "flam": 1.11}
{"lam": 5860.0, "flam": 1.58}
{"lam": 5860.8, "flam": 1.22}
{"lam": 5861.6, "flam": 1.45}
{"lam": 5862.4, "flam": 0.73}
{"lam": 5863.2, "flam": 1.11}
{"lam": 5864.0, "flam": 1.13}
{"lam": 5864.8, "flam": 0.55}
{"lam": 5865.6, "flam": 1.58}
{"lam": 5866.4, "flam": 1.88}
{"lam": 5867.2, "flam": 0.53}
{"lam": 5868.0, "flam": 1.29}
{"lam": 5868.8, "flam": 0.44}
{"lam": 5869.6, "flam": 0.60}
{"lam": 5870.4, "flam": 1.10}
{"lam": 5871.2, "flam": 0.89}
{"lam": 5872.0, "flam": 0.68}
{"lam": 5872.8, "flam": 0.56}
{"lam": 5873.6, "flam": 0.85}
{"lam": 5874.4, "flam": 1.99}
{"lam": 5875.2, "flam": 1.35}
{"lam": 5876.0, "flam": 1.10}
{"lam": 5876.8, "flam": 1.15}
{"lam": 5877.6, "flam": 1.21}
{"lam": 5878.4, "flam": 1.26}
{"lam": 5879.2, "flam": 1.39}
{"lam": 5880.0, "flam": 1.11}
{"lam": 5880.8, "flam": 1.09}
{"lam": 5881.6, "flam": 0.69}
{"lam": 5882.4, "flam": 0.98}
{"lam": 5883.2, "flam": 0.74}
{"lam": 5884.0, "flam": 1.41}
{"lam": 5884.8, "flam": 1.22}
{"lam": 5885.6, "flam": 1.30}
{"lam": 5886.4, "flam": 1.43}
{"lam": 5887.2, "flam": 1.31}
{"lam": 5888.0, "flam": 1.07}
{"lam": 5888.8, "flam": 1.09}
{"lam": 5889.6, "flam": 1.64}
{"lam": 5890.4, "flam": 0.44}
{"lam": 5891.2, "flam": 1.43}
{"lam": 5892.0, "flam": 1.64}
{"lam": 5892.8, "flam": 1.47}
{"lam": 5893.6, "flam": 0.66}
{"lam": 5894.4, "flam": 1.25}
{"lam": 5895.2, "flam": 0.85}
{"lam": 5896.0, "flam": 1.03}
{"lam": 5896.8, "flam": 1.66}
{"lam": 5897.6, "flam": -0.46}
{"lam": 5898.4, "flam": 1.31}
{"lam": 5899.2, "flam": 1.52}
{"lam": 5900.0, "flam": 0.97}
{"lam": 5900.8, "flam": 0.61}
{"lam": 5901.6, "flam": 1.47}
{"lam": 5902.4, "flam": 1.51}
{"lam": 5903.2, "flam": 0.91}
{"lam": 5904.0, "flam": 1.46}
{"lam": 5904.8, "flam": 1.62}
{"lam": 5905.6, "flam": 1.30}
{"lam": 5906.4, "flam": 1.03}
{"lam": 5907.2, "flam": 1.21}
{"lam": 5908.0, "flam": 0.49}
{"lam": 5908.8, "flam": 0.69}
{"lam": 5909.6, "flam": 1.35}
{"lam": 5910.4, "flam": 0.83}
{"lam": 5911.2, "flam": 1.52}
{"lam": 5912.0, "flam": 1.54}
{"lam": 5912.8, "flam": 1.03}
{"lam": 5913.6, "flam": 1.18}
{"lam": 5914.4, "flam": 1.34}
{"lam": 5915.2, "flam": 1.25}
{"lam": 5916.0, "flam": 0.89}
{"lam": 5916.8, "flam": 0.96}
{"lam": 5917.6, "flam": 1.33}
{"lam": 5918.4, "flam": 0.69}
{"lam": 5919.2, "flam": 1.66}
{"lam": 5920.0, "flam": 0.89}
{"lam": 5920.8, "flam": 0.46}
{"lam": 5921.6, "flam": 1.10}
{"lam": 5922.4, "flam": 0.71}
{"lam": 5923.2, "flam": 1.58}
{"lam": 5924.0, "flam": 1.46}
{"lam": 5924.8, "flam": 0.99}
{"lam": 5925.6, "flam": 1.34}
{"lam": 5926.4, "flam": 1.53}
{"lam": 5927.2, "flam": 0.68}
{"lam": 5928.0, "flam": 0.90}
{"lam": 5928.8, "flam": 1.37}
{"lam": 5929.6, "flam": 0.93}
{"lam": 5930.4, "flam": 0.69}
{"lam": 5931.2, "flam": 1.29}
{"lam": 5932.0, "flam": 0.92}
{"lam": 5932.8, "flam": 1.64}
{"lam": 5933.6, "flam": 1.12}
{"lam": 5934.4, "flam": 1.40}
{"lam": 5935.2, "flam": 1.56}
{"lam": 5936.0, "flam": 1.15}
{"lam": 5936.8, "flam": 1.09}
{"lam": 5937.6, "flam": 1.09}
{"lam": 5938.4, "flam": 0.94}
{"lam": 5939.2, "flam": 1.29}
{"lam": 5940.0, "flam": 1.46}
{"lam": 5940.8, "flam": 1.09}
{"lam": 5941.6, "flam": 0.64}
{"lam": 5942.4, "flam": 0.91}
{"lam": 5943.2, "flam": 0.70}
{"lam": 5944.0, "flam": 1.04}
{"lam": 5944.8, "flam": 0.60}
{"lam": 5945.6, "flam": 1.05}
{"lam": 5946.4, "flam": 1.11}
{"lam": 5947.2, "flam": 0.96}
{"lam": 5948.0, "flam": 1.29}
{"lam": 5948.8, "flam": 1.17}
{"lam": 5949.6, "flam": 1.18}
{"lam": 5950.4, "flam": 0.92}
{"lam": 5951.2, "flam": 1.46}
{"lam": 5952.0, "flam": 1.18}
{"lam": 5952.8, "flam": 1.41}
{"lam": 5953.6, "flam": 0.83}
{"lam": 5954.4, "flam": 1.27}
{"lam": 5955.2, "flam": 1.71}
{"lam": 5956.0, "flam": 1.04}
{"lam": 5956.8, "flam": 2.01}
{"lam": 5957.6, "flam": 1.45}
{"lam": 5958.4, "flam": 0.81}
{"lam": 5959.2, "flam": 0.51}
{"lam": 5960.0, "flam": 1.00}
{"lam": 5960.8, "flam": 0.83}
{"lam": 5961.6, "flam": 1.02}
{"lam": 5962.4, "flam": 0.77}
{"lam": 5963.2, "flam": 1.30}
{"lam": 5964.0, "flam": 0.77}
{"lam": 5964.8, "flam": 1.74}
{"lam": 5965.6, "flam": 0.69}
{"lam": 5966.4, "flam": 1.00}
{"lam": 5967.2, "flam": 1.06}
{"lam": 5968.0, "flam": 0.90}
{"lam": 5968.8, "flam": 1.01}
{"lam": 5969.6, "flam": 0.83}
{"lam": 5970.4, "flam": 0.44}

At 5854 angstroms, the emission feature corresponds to [O III]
